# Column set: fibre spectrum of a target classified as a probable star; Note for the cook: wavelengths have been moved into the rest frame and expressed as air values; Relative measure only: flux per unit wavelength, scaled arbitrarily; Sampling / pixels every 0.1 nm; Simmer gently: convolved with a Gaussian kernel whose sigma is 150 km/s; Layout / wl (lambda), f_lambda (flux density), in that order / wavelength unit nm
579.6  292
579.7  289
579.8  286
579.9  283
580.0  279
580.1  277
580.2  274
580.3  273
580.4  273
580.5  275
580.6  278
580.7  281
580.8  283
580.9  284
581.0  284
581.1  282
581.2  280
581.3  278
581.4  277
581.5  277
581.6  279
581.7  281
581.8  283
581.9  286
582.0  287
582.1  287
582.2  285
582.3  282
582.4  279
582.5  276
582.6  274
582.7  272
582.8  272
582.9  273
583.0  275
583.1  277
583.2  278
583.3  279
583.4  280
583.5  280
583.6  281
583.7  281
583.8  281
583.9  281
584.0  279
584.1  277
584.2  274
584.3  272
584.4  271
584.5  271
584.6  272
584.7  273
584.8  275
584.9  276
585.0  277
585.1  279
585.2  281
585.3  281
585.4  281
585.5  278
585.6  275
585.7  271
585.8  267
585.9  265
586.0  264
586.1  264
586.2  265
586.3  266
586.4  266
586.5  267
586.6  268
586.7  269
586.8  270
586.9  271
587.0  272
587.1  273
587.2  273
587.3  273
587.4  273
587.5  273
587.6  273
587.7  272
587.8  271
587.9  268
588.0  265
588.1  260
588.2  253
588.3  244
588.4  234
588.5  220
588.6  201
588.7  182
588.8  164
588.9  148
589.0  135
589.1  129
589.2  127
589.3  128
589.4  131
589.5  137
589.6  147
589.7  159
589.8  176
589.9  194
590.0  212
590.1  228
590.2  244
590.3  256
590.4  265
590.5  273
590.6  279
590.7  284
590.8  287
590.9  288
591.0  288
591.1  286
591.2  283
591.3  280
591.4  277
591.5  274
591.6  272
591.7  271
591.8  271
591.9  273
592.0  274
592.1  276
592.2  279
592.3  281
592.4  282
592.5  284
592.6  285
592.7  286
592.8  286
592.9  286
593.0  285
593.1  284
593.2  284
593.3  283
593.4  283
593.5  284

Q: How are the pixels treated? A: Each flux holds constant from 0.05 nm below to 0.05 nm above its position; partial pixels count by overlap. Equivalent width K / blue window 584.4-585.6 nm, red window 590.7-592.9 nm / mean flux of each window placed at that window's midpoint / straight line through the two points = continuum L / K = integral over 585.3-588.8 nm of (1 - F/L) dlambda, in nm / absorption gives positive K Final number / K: 0.22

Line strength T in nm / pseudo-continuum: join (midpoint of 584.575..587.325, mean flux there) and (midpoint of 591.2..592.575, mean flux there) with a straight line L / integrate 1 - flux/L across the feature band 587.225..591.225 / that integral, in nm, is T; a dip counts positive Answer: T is 0.72 nm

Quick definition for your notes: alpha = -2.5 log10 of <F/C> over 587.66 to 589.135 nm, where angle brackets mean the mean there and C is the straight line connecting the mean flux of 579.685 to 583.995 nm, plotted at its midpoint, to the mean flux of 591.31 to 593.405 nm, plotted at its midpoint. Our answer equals 0.276 mag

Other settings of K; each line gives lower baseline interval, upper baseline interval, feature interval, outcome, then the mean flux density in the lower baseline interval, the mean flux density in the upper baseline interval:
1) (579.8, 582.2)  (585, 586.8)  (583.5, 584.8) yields -0.008 nm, 280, 271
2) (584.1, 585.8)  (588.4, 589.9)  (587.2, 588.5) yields -0.442 nm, 275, 160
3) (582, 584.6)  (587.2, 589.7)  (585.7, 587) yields -0.167 nm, 278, 209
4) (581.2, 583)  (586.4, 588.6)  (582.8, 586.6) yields -0.044 nm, 279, 263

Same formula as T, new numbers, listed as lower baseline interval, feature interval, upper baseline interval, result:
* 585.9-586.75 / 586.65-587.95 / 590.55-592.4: -0.01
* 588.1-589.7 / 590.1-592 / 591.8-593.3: -0.30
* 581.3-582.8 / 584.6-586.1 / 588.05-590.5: -0.21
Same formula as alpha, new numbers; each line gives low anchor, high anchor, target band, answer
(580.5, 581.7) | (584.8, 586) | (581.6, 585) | 0.00 mag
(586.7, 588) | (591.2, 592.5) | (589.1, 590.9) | 0.30 mag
